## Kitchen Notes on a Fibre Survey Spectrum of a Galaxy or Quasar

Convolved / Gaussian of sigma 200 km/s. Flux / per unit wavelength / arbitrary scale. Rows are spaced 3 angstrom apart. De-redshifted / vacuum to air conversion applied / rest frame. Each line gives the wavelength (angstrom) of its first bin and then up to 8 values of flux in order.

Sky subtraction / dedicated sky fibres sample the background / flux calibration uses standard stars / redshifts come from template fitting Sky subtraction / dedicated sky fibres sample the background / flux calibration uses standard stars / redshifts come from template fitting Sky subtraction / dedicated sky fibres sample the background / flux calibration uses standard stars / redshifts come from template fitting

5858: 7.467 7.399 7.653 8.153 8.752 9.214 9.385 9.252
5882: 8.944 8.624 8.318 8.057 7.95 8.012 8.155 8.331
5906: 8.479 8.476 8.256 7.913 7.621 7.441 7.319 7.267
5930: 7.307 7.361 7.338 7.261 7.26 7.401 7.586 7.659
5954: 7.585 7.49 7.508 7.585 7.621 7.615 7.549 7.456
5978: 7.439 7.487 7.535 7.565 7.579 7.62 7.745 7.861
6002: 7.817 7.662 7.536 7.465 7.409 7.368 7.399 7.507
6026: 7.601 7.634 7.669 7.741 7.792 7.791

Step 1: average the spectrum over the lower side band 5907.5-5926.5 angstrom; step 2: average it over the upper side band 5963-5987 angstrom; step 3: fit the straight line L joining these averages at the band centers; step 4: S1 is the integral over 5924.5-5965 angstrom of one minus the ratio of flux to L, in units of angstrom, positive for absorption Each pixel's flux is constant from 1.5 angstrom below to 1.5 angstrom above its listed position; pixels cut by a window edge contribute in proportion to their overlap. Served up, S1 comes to 1.29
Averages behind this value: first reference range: 7.81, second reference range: 7.53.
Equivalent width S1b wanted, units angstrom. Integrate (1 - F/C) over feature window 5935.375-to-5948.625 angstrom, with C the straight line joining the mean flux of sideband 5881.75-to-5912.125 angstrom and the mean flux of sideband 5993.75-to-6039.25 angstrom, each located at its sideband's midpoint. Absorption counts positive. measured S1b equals 1.1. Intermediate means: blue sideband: 8.31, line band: 7.36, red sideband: 7.61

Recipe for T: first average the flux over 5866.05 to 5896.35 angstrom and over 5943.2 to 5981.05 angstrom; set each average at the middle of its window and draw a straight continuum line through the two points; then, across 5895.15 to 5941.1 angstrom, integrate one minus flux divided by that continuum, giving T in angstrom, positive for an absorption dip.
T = 2.2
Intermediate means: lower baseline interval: 8.66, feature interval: 7.76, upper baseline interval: 7.54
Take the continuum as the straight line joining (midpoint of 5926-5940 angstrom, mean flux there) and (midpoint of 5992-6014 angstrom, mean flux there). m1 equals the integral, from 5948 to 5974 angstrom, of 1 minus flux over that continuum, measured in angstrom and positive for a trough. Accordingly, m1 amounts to -0.4 angstrom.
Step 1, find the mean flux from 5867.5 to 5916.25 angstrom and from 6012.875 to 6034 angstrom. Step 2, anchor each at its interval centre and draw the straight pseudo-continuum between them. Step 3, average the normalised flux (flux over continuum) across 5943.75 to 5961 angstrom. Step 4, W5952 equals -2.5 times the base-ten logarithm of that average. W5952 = 0.07 mag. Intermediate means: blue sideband 8.5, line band 7.54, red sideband 7.52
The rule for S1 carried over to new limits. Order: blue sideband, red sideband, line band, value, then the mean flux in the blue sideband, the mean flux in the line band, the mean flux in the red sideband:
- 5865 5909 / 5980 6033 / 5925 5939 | 1.48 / 8.53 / 7.31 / 7.58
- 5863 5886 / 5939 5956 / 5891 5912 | 0.17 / 8.77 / 8.22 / 7.48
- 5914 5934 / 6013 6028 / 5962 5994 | -0.38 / 7.45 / 7.55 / 7.46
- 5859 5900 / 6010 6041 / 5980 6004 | 0.34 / 8.42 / 7.65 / 7.57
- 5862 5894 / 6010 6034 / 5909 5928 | 1.31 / 8.58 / 7.71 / 7.51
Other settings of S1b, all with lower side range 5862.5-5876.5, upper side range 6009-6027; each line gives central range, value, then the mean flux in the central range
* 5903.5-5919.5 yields 0.2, 8.16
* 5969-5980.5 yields 0.4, 7.5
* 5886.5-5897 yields 0.4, 8.09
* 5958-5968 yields 0.4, 7.57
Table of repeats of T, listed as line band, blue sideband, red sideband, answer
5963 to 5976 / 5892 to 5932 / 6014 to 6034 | 0.2 angstrom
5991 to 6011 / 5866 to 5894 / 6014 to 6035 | 0.1 angstrom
